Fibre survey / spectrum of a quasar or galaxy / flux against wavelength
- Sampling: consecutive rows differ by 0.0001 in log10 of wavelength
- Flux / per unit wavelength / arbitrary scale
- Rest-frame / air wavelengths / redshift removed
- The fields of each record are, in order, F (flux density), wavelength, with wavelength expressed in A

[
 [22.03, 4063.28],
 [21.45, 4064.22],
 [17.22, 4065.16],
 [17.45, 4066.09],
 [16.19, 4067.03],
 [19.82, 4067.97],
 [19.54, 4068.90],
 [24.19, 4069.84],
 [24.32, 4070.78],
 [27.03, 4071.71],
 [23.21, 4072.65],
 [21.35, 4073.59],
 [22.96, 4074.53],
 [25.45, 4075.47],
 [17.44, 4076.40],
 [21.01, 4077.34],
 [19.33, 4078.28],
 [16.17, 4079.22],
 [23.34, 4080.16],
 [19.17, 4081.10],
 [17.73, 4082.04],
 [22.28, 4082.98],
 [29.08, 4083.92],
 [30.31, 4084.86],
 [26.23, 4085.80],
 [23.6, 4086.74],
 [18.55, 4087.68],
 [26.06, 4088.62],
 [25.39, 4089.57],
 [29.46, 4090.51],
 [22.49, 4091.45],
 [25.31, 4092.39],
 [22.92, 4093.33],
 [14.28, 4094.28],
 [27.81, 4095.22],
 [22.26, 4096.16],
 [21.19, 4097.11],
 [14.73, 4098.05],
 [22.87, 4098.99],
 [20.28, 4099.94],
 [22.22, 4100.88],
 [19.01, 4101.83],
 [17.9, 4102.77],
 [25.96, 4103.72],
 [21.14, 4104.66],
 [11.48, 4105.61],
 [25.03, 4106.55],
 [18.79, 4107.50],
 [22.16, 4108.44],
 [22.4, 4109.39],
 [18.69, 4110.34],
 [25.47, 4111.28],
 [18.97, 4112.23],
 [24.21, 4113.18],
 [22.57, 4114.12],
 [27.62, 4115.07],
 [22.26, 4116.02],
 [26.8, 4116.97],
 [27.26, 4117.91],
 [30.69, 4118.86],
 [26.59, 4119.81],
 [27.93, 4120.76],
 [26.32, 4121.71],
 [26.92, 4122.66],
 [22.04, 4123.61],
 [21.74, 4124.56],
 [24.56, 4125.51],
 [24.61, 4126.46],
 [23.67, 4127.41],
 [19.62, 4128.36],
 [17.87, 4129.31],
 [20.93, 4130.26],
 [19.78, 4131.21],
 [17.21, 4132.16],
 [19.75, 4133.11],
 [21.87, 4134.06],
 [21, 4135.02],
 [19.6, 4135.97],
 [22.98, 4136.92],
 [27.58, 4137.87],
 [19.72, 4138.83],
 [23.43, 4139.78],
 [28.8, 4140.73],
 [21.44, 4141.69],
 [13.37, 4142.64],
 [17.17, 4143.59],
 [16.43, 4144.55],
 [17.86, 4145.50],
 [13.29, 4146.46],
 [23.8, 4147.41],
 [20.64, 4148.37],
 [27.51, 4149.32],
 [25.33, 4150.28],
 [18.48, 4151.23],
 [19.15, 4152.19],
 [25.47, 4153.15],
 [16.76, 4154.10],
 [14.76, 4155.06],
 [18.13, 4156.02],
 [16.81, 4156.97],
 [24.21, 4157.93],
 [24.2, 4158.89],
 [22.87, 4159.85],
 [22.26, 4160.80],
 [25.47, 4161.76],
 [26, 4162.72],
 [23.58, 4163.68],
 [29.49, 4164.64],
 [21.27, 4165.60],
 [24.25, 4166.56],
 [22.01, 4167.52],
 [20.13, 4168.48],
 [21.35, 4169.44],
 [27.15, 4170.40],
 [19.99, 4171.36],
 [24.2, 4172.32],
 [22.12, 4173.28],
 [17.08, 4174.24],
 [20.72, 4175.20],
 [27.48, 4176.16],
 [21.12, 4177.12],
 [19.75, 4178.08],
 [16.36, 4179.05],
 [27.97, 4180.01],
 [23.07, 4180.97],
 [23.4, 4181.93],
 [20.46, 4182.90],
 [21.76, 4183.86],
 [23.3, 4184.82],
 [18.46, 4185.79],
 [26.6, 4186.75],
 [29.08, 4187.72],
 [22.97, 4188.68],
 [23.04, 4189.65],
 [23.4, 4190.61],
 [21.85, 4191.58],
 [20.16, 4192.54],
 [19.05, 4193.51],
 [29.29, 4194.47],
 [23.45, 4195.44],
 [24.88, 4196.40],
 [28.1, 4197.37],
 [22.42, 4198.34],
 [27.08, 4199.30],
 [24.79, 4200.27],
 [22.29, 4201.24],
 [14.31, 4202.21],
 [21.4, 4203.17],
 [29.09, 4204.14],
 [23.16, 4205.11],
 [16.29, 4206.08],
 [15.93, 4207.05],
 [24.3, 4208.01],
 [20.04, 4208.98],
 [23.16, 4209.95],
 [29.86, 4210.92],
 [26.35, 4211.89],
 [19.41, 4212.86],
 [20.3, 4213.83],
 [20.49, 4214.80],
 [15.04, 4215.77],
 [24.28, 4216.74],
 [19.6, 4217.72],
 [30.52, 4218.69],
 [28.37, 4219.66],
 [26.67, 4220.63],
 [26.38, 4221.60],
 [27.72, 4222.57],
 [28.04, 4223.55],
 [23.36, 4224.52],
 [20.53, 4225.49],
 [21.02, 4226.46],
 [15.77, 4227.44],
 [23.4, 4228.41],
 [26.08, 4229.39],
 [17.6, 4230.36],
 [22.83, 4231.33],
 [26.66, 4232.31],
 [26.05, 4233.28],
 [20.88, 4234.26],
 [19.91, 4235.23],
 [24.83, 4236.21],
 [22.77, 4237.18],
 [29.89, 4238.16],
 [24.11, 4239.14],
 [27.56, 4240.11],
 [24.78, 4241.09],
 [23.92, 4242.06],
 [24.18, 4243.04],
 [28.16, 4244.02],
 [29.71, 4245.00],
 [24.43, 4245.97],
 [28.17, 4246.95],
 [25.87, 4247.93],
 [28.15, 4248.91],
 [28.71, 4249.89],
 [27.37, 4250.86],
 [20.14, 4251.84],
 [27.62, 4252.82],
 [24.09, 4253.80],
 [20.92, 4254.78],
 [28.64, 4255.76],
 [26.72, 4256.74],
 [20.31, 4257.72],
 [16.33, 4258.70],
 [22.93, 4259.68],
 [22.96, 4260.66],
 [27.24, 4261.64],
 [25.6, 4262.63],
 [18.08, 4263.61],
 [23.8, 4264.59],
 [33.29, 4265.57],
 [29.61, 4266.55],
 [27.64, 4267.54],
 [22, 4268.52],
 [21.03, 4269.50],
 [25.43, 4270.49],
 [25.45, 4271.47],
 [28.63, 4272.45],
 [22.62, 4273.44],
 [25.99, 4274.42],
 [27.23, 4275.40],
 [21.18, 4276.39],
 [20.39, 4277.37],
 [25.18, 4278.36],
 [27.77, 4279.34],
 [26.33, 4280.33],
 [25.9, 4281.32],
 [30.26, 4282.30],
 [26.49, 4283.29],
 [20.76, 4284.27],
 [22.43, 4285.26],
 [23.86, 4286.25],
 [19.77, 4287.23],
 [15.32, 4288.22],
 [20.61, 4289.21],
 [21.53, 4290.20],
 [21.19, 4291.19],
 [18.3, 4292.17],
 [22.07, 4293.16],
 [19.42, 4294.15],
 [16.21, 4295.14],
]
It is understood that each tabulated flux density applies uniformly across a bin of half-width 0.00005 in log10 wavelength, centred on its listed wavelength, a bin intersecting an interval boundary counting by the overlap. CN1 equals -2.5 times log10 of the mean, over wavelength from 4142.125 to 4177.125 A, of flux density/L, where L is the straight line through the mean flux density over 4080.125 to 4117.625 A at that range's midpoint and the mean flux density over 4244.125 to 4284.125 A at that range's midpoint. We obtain 0.10 mag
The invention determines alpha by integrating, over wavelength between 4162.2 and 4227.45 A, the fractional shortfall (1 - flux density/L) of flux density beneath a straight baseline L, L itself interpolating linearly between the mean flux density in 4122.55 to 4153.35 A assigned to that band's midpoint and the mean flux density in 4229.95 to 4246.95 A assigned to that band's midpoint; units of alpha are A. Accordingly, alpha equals 0.5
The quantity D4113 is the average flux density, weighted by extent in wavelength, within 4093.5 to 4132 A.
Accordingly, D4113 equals 22.4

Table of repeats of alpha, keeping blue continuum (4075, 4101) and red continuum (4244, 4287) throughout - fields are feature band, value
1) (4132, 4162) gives 3.1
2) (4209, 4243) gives 1.0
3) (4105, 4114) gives 0.7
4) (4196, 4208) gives 0.8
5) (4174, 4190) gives 0.8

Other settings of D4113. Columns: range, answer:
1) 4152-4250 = 23.2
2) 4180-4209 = 22.9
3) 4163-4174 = 23.1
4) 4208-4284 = 24.5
